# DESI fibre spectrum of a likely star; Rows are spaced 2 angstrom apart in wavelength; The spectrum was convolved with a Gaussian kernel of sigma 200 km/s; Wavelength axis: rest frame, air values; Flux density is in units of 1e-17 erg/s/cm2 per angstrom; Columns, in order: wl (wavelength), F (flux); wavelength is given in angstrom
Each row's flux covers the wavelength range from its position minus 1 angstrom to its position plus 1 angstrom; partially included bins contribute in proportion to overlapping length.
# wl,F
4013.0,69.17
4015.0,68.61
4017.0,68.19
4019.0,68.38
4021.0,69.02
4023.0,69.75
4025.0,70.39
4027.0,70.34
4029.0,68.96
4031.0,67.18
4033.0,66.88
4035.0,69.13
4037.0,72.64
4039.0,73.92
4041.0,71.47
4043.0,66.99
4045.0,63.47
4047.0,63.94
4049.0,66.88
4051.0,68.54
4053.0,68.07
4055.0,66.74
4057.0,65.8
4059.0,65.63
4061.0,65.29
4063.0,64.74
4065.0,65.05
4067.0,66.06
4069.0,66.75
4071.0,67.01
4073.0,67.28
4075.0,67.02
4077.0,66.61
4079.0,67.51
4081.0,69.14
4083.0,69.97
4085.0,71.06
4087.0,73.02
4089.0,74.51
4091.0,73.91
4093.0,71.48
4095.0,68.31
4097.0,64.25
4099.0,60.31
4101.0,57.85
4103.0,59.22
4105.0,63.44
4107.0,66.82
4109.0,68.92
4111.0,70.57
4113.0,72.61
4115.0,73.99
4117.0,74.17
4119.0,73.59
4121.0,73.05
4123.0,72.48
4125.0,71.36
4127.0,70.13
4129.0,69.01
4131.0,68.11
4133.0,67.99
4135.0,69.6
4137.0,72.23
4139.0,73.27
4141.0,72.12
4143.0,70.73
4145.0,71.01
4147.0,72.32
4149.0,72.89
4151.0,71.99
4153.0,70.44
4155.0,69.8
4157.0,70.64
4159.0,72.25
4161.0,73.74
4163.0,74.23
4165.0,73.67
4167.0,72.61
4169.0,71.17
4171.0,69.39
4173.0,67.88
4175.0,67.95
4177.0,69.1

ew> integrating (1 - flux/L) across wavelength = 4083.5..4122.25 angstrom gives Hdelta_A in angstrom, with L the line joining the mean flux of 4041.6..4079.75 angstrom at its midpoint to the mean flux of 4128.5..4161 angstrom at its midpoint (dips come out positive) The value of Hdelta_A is -0.2 angstrom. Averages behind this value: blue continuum 66.3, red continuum 71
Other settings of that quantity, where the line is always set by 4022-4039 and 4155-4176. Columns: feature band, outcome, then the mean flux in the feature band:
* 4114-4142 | -0.3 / 71.5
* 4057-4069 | 0.8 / 65.5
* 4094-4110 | 1.6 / 63.6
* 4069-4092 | 0.2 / 69.6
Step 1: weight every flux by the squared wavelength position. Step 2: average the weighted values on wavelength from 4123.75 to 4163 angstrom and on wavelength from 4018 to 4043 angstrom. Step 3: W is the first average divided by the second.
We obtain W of 1.08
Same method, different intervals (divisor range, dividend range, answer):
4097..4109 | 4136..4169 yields 1.18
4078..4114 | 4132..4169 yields 1.08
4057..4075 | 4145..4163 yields 1.14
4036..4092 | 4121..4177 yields 1.09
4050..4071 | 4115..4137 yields 1.11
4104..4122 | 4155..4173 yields 1.04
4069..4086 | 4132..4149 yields 1.08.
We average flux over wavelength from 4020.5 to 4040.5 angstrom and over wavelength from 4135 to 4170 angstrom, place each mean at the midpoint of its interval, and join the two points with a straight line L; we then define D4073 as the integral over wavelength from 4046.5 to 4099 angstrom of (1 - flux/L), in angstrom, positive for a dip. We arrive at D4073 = 2.1 angstrom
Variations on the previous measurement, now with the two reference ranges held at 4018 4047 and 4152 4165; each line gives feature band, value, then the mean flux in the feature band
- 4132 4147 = 0.10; 71.1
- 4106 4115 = 0.08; 70.2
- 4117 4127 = -0.20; 72.5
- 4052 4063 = 0.54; 66.2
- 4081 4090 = -0.20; 71.8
